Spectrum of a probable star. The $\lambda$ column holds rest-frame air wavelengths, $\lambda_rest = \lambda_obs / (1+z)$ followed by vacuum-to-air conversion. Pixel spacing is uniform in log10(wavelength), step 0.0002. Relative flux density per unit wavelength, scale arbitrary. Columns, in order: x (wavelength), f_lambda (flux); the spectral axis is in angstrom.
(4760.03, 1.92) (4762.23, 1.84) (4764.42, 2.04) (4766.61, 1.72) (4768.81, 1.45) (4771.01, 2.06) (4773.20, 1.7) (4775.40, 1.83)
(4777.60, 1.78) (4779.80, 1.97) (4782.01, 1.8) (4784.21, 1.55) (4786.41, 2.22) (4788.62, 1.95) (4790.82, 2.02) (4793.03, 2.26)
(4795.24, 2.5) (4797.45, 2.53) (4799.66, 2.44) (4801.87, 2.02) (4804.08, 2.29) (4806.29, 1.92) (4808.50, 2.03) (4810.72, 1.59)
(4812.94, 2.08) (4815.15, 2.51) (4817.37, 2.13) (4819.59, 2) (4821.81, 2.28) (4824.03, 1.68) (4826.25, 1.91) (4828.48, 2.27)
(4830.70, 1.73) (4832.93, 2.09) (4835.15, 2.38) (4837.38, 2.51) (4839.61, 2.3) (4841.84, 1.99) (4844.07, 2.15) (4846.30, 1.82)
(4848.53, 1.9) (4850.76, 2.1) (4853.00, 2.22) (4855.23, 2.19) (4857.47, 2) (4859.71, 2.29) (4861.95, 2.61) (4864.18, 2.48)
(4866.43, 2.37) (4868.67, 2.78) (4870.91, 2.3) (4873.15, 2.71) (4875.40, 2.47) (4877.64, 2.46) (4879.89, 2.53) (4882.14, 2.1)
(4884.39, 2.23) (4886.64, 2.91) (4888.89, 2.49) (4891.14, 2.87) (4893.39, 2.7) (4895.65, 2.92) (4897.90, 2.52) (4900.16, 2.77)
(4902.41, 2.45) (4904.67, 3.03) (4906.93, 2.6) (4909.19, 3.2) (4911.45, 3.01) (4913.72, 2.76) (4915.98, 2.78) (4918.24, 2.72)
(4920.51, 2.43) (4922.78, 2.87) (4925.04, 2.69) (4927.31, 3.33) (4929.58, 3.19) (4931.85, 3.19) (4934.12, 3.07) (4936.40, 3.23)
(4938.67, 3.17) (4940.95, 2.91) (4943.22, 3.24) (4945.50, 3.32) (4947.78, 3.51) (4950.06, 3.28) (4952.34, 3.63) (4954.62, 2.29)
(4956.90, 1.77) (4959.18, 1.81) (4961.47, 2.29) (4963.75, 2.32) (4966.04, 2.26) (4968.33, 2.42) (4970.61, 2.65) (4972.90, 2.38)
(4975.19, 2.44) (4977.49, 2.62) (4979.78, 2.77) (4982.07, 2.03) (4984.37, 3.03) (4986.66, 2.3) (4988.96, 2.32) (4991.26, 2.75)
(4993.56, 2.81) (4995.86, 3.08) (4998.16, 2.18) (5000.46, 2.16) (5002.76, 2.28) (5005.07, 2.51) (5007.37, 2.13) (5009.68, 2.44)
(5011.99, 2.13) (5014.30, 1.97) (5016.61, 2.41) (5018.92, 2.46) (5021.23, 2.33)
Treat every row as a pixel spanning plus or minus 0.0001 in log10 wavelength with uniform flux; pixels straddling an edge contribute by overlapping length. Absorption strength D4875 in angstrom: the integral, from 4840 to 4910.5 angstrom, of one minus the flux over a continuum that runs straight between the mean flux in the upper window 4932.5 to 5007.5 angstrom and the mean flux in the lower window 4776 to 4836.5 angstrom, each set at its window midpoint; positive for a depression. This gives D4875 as -4.2 angstrom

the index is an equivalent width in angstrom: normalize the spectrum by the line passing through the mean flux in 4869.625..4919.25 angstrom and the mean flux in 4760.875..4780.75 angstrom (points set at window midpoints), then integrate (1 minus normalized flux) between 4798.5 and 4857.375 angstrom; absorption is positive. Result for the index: 2.9 angstrom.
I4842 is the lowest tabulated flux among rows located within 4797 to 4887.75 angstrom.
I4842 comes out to 1.59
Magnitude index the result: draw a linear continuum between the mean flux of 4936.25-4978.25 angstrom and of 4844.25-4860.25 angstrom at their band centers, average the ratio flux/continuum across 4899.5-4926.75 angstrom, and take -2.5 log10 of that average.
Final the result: -0.15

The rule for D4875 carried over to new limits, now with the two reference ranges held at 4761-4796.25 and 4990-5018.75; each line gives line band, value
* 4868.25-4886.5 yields -2.8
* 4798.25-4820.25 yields -1.4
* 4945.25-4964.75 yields -3.1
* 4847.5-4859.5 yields -0.1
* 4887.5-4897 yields -2.6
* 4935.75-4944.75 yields -3.5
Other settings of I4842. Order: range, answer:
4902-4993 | 1.77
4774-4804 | 1.55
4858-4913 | 2.1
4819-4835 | 1.68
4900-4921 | 2.43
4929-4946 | 2.91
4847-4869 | 1.9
